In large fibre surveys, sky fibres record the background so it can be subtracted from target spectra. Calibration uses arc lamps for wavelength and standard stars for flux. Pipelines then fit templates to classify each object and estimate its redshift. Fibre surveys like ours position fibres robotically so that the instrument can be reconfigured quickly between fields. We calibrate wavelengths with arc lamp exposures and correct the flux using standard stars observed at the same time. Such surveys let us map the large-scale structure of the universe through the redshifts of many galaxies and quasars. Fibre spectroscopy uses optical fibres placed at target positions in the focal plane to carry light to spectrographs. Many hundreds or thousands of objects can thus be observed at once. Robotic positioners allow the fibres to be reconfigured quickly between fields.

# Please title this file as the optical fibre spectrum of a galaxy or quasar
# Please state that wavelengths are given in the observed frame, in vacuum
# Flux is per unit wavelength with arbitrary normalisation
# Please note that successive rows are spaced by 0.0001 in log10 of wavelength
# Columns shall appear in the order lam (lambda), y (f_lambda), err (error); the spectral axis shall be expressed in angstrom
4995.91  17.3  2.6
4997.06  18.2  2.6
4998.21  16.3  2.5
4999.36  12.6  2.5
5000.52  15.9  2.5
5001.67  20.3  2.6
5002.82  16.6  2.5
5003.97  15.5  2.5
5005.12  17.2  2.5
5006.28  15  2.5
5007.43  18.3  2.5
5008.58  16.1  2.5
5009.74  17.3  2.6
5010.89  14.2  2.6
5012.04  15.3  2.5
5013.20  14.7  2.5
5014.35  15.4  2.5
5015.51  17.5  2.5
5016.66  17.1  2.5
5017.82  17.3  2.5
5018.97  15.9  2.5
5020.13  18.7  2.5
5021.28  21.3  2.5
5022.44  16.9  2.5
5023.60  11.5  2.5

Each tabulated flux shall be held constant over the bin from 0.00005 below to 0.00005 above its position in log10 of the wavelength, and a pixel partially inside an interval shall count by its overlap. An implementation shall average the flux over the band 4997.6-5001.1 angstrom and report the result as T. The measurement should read 15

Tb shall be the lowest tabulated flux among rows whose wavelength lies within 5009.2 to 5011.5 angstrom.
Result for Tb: 14.2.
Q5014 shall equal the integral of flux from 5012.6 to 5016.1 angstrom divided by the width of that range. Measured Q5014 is 15.9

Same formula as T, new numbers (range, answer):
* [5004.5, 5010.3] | 16.8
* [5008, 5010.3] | 16.7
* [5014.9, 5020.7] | 17.3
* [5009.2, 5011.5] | 15.8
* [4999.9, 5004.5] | 17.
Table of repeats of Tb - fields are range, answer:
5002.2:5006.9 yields 15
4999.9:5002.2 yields 15.9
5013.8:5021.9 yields 15.4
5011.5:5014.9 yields 14.7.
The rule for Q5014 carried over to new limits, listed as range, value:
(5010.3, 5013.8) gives 14.8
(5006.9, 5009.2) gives 17.2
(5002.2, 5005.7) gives 16.5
